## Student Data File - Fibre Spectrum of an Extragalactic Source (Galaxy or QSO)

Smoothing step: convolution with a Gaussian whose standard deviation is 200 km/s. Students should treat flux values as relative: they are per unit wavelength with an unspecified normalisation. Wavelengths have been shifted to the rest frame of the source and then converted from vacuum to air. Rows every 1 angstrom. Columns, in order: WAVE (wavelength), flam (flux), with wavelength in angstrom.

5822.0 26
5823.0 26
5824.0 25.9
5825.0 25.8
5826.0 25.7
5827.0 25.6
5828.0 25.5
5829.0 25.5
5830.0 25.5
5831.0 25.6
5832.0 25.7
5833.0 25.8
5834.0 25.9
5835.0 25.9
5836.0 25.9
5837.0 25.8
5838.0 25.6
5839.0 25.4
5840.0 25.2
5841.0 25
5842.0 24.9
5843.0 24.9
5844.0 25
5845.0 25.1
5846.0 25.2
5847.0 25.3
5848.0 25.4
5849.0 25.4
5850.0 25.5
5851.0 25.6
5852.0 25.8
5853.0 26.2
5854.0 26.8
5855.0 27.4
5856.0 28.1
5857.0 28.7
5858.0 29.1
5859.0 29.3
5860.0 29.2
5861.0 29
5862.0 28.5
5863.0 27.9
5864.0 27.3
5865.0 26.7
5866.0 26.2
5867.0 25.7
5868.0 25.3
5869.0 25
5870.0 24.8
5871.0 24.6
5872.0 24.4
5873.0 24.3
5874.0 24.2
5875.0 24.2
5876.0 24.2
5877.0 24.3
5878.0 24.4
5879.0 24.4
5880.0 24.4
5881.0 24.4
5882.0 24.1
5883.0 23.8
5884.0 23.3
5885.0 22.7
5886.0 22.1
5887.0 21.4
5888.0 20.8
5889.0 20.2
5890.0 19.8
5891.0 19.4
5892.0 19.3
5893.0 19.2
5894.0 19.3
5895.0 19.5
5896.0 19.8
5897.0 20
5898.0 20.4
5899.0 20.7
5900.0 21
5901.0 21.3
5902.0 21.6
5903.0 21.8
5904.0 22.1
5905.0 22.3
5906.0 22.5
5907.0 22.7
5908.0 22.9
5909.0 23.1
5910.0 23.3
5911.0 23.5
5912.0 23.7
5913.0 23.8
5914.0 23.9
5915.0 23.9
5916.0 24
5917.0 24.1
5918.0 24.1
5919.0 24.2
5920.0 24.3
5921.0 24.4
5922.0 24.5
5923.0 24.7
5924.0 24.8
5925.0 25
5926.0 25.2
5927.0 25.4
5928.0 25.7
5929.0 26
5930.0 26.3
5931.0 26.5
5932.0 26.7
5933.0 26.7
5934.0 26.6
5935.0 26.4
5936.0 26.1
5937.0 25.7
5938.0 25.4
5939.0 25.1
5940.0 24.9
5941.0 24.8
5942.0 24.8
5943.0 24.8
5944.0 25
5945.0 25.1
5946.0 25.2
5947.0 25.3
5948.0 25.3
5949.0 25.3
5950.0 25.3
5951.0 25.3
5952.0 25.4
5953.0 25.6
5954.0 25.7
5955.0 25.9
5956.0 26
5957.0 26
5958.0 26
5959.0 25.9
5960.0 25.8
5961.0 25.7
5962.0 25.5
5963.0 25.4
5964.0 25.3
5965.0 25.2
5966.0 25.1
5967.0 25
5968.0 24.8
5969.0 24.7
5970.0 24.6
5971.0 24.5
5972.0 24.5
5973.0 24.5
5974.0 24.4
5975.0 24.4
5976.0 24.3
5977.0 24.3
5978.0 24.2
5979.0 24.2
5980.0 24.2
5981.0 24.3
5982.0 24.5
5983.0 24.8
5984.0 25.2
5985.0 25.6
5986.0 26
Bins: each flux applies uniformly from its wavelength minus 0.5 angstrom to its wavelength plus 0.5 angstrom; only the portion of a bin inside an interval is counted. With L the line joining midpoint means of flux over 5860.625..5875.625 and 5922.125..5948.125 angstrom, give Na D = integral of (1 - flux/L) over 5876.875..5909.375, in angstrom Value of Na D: 5.0 angstrom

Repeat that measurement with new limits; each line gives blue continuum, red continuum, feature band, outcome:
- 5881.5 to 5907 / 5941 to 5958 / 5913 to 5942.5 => -1.79 angstrom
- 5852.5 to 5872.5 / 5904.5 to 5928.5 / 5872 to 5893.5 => 2.70 angstrom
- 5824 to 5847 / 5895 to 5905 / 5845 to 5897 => -3.29 angstrom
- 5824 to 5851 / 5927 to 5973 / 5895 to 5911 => 2.38 angstrom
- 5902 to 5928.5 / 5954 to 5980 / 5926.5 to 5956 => -1.43 angstrom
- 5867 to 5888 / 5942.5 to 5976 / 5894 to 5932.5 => 1.84 angstrom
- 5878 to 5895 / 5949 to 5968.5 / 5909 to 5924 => -0.44 angstrom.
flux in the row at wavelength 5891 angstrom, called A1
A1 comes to 19.4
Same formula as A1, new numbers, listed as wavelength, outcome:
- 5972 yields 24.5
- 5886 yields 22.1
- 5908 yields 22.9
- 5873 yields 24.3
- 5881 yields 24.4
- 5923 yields 24.7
